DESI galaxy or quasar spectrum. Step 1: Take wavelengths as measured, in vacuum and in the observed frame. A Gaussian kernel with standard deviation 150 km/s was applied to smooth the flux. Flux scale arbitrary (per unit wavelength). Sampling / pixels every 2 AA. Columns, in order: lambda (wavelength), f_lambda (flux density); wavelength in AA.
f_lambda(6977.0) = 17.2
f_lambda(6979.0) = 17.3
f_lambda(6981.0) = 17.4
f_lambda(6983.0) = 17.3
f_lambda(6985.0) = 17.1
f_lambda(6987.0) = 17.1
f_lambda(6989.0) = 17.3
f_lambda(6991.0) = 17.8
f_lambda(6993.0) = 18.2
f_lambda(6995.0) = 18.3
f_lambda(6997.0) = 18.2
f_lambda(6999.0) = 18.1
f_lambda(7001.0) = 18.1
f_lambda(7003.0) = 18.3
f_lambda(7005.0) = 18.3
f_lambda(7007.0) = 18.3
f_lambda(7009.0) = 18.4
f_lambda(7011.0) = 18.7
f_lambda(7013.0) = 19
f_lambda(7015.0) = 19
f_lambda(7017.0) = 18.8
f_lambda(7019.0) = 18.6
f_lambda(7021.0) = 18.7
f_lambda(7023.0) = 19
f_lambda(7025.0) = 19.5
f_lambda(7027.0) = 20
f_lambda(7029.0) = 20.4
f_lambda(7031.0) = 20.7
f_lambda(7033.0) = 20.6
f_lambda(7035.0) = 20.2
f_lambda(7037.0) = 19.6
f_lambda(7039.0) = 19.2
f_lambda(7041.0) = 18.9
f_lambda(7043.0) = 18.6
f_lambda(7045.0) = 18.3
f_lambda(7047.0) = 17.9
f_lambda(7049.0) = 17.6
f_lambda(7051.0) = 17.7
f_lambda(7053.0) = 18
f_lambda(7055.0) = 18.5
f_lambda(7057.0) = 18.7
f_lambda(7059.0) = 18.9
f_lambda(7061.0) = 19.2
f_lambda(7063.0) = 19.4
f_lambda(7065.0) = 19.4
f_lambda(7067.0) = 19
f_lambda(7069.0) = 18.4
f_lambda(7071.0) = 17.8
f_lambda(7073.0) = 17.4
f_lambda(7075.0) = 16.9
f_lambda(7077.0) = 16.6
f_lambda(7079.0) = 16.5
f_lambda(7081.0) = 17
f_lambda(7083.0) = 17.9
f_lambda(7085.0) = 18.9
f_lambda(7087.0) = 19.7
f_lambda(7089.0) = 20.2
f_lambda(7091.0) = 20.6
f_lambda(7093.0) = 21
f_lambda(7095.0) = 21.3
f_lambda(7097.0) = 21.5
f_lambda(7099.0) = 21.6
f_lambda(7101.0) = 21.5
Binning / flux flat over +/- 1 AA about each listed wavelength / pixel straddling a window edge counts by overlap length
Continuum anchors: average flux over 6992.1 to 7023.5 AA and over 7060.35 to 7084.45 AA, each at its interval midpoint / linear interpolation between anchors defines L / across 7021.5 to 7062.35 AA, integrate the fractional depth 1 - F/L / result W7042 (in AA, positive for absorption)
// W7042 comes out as -1.9 AA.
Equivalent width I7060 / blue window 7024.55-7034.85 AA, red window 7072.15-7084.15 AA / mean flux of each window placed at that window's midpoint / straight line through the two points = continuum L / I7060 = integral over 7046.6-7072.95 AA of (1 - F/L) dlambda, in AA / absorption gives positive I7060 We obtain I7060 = -0.3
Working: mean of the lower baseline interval 20.3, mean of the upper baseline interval 17.1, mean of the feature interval 18.5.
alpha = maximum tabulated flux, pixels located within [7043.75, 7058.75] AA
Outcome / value 18.7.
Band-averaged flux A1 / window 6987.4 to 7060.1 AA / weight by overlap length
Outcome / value 18.7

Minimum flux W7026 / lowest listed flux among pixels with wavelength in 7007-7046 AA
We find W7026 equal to 18.3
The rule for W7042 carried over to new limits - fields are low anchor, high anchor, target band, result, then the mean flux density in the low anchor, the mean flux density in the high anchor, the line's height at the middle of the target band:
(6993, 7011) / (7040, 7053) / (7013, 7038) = -1.9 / 18.3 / 18.2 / 18.2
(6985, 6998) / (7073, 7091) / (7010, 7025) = -0.9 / 17.8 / 18.1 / 17.9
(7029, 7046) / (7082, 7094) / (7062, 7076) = 0.9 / 19.6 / 19.7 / 19.7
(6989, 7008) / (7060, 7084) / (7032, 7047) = -1.0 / 18.1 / 18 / 18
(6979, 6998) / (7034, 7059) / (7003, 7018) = -0.5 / 17.6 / 18.6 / 18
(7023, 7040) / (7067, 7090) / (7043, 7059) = 0.8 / 20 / 18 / 19.1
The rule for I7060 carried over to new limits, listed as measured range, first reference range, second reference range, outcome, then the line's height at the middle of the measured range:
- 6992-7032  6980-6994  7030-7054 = -1.53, 18.1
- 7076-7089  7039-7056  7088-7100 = 1.54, 20.3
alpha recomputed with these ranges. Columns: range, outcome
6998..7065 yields 20.7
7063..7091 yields 20.6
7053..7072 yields 19.4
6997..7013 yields 19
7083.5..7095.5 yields 21.3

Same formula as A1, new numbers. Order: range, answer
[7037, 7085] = 18.2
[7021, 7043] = 19.7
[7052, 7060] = 18.5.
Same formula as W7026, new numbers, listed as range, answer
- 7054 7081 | 16.5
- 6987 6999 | 17.1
